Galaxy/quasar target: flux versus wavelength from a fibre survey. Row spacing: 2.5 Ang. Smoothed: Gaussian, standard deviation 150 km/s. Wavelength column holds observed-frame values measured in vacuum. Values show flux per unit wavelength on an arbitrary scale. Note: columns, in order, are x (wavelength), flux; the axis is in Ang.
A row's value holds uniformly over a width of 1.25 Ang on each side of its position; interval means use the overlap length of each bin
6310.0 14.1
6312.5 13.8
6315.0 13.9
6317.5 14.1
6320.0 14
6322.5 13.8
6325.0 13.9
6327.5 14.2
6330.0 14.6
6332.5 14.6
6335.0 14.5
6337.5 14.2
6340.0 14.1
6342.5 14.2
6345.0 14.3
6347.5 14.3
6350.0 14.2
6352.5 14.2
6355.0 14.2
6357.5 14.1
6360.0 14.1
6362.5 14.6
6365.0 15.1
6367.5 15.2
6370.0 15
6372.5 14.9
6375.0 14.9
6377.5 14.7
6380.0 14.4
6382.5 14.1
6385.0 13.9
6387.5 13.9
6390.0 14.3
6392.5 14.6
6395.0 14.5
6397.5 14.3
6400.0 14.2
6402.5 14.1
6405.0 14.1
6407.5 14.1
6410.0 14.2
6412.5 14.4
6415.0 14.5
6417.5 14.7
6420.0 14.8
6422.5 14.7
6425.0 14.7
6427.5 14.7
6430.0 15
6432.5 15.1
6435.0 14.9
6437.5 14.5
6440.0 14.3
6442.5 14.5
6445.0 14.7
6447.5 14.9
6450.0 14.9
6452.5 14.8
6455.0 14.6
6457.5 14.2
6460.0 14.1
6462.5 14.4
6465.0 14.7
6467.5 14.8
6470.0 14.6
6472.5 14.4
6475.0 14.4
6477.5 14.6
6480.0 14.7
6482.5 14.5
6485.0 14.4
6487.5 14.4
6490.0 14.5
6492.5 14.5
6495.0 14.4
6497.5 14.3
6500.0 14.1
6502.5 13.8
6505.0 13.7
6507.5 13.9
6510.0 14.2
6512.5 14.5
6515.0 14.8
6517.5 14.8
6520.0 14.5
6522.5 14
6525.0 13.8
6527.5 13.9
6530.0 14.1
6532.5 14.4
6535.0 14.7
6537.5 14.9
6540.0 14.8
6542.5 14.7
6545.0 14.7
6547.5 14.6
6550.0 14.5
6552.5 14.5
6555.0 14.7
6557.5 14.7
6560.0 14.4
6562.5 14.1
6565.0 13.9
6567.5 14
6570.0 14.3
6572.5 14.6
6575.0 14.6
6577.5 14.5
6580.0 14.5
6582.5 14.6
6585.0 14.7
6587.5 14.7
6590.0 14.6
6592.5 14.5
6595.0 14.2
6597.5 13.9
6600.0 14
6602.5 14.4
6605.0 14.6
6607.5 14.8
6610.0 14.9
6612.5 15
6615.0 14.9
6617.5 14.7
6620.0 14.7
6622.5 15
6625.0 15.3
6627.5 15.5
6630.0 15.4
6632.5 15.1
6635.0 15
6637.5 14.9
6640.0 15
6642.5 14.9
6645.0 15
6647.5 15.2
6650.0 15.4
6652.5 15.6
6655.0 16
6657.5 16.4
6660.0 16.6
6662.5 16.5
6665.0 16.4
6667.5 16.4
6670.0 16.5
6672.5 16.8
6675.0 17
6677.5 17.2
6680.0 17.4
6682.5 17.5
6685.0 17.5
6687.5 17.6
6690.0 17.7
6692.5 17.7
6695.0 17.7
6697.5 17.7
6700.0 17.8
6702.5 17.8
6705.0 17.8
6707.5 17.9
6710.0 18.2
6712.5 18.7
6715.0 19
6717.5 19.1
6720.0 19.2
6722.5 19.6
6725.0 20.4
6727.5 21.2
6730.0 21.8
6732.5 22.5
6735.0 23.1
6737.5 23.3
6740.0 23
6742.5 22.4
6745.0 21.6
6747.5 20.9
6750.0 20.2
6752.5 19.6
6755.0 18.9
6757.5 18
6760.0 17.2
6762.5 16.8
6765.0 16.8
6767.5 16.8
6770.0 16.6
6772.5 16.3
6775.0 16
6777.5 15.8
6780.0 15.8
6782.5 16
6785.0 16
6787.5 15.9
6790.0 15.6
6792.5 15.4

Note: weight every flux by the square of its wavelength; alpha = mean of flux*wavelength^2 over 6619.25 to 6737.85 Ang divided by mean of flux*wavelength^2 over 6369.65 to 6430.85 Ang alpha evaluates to 1.31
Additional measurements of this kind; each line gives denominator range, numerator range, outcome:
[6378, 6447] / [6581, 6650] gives 1.09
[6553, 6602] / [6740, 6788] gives 1.32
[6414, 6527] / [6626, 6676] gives 1.15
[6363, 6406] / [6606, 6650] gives 1.12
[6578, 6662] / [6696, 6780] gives 1.32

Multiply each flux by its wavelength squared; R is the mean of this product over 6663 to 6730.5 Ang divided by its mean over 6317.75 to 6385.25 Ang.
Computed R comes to 1.40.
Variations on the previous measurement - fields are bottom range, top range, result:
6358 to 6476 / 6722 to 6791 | 1.44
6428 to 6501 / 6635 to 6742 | 1.32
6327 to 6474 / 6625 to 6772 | 1.35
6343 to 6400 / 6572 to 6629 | 1.09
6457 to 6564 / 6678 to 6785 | 1.39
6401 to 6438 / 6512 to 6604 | 1.03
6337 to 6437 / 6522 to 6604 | 1.05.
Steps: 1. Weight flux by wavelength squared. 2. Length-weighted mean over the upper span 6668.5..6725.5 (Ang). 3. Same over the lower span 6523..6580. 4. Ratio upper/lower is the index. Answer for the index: 1.30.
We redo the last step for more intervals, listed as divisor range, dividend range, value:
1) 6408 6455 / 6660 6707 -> 1.27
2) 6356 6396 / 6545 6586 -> 1.06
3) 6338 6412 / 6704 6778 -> 1.50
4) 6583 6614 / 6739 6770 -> 1.38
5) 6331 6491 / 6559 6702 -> 1.15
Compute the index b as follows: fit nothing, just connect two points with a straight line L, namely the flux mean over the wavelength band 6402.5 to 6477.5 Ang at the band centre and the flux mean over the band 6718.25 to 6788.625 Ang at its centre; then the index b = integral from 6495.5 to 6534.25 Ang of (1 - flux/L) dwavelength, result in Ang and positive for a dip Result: 3.5 Ang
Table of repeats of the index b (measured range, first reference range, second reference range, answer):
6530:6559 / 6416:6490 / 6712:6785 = 2.5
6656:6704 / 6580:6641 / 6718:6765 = 1.6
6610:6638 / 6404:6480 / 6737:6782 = 3.0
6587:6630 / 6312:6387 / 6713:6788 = 6.6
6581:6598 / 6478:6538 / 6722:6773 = 1.8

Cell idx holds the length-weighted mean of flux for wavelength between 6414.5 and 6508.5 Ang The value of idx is 14.5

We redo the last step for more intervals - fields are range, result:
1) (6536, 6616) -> 14.5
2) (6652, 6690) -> 16.8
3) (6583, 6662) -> 15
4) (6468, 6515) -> 14.3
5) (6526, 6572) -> 14.4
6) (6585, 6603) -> 14.4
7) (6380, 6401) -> 14.2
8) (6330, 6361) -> 14.3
